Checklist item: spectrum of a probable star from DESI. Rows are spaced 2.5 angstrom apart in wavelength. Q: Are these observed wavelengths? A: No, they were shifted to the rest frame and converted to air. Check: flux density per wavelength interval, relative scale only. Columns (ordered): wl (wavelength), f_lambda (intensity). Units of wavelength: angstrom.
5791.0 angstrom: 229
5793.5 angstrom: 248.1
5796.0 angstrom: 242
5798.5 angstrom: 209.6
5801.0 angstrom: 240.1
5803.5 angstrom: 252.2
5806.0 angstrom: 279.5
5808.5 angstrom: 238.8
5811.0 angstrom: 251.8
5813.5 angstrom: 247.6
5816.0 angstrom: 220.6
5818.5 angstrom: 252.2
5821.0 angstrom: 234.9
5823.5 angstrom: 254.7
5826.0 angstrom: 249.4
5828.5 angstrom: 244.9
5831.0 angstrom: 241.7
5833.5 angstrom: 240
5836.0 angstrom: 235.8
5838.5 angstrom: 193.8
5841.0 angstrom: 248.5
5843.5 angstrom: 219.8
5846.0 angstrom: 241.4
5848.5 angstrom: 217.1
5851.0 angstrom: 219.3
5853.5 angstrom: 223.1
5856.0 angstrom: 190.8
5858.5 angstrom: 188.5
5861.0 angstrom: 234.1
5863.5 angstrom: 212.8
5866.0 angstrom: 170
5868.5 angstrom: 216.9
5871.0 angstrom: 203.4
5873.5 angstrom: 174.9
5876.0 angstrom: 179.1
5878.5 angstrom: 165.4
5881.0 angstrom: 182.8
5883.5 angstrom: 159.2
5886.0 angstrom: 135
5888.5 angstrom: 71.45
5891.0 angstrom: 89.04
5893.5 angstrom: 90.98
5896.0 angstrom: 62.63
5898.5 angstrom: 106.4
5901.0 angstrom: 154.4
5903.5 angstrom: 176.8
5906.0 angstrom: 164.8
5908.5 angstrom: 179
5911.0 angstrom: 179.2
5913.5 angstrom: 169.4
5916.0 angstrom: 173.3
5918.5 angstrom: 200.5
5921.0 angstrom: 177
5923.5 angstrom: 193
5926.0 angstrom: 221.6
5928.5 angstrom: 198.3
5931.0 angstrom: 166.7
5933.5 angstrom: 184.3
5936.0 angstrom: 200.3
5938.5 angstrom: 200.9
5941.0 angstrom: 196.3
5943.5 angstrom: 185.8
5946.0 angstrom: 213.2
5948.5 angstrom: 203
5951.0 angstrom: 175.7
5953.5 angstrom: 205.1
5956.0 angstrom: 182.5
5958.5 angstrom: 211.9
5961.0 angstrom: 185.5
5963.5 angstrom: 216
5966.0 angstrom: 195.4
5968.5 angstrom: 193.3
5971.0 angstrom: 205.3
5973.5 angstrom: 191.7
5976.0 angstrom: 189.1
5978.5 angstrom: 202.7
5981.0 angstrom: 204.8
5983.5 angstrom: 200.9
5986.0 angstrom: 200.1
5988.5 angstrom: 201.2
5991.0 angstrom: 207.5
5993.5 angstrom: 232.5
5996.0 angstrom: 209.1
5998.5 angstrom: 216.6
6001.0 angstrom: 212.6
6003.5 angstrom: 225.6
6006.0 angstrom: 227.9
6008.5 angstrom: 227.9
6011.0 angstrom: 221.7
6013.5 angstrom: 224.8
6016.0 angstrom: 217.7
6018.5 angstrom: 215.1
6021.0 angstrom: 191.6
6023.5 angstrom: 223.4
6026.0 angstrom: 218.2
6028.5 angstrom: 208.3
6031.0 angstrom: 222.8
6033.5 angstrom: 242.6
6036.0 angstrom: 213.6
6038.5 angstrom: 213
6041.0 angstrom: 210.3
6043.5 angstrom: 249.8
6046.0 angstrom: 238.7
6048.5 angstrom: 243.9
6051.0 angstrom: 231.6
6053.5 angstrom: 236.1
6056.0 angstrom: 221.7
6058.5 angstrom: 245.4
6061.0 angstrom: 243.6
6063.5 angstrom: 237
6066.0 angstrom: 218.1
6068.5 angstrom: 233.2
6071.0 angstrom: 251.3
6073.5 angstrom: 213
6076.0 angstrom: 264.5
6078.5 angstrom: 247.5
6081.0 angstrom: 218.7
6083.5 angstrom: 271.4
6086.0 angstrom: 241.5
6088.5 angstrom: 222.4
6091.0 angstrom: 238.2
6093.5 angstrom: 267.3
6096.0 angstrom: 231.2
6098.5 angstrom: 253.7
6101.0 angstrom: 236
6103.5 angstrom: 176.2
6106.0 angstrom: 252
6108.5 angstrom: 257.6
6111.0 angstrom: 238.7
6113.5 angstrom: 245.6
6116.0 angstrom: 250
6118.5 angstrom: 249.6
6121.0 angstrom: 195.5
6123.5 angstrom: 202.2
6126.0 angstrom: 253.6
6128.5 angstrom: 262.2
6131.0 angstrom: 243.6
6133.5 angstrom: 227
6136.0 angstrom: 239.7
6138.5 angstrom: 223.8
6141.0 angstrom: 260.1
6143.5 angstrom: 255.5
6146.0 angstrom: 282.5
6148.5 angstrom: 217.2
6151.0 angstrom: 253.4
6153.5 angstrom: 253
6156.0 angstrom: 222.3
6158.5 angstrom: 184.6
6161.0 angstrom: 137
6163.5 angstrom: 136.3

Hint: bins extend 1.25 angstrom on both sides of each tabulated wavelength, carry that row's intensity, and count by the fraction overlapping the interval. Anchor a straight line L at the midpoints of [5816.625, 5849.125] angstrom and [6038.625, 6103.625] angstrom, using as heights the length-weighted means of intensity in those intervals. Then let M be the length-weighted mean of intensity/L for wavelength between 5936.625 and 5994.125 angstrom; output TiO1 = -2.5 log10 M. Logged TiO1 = 0.18 mag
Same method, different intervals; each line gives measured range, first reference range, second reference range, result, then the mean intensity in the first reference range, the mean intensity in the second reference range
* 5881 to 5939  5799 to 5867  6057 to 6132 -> 0.42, 231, 239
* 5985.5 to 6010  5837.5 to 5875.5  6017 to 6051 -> 0.02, 210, 223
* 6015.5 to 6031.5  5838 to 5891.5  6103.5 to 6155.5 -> 0.04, 189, 241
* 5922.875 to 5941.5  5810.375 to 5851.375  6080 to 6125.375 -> 0.21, 236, 236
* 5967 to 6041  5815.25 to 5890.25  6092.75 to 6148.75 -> 0.07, 207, 240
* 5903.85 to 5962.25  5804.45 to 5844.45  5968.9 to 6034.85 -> 0.18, 241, 213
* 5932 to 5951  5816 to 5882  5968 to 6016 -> 0.09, 217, 211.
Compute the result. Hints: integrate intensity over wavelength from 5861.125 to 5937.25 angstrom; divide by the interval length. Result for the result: 166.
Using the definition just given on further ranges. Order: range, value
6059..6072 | 237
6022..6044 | 221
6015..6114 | 233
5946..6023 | 207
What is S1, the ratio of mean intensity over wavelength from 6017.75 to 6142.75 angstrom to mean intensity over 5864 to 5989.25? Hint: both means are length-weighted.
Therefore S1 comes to 1.3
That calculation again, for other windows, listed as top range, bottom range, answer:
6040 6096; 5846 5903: 1.42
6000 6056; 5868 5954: 1.32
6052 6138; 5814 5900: 1.23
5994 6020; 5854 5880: 1.13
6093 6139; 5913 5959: 1.23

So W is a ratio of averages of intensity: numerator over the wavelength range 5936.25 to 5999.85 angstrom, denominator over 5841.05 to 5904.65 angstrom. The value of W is 1.16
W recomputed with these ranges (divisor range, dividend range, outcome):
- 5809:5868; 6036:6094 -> 1.04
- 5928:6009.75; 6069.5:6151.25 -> 1.19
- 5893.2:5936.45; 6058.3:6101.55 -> 1.44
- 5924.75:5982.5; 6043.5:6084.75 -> 1.21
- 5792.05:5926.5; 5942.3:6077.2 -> 1.08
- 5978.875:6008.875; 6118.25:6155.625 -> 1.13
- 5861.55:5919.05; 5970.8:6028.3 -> 1.34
